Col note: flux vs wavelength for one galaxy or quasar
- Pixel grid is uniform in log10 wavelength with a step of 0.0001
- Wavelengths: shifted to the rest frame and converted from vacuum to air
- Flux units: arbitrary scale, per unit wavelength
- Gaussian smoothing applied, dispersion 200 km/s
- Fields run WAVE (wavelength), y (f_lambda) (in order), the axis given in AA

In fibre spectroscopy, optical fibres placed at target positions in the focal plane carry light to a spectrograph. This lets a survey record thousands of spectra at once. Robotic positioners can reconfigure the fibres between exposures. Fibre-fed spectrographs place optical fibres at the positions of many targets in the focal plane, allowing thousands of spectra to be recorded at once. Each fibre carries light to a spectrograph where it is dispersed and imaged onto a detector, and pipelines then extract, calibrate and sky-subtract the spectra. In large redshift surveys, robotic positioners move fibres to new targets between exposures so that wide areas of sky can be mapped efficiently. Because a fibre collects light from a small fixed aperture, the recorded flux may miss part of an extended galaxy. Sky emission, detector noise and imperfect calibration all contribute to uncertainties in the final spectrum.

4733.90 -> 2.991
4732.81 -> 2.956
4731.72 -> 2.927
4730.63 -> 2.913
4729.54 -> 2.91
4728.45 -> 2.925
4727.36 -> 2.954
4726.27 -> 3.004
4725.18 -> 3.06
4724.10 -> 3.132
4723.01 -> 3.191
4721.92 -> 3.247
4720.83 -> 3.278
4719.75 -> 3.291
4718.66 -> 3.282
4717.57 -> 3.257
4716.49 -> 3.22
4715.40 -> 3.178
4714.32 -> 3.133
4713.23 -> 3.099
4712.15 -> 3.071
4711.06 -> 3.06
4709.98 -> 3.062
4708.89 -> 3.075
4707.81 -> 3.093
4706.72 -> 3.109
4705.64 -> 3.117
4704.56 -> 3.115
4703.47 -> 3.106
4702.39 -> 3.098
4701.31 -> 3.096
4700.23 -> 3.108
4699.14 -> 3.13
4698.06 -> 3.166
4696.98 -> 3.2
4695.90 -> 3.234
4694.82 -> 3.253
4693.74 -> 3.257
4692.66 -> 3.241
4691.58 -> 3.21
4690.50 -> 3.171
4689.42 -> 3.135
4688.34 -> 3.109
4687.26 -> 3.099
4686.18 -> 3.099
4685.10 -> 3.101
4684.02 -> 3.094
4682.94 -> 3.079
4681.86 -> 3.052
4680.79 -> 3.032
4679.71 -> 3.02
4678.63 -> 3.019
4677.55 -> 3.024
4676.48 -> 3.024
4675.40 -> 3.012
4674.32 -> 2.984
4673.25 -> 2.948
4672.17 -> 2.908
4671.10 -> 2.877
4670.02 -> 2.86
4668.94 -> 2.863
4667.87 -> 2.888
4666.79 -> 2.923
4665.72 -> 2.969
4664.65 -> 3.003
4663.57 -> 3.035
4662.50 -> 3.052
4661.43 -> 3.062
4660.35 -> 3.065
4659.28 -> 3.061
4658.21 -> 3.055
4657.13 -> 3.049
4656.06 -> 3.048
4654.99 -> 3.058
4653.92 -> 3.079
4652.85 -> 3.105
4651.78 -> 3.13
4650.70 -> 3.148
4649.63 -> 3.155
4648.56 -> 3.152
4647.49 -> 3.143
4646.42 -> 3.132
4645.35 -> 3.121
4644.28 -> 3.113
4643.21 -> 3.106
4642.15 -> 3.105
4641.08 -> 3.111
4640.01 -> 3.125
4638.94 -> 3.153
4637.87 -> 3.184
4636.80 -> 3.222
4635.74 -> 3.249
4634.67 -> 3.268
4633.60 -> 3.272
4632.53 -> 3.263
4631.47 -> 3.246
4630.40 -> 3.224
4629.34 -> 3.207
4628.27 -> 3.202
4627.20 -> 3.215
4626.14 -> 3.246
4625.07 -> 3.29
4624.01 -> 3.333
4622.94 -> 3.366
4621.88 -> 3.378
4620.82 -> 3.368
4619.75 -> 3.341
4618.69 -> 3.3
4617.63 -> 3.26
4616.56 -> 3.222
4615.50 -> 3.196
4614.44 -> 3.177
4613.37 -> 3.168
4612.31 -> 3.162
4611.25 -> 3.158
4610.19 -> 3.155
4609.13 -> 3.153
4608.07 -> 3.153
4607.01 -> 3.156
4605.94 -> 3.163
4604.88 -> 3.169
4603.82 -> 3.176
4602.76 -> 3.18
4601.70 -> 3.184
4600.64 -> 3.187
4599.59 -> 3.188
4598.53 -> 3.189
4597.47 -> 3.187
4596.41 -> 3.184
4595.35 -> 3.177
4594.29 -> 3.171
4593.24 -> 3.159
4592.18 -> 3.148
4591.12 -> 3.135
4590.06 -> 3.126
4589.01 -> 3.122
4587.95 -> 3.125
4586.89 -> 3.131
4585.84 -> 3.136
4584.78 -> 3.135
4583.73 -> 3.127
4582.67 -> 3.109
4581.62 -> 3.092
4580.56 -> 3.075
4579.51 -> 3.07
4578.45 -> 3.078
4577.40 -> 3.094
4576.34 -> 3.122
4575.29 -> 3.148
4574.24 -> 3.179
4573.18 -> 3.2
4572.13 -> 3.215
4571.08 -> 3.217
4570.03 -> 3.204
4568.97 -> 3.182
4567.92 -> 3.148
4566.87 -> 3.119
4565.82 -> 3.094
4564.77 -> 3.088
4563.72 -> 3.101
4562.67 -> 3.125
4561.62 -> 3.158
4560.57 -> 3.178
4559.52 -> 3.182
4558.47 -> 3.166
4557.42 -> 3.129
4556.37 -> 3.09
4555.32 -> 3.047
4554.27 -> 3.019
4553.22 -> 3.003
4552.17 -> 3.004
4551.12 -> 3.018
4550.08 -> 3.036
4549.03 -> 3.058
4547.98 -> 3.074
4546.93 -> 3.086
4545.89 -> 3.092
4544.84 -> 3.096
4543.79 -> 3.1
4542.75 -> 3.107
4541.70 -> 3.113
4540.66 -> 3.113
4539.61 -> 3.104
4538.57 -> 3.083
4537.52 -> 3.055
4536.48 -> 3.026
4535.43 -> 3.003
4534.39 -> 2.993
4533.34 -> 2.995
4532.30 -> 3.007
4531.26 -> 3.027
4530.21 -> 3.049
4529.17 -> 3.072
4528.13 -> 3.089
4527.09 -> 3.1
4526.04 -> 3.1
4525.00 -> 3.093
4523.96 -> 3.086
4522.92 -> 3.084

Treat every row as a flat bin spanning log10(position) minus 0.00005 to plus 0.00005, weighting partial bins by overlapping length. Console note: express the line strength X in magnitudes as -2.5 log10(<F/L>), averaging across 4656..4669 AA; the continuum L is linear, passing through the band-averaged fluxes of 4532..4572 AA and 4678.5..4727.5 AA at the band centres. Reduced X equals 0.04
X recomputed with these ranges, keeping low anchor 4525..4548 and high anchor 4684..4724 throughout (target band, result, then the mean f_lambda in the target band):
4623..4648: -0.03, 3.2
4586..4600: -0.02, 3.16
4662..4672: 0.07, 2.94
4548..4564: 0.00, 3.09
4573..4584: -0.01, 3.11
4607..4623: -0.04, 3.23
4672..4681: 0.05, 3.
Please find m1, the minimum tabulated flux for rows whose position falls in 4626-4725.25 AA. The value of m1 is 2.86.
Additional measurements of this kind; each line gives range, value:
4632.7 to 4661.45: 3.048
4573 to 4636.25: 3.07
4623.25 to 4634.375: 3.202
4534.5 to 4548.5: 3.003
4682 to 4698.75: 3.079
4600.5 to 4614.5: 3.153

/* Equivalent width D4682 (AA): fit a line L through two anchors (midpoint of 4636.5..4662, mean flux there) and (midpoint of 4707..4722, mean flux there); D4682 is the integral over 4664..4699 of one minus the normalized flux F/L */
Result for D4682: 0.87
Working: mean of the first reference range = 3.11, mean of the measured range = 3.06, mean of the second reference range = 3.16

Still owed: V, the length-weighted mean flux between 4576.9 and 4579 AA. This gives 3.08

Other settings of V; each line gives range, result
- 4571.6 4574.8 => 3.2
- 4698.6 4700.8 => 3.11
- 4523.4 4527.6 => 3.09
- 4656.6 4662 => 3.06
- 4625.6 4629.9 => 3.22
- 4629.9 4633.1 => 3.24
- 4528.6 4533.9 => 3.03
